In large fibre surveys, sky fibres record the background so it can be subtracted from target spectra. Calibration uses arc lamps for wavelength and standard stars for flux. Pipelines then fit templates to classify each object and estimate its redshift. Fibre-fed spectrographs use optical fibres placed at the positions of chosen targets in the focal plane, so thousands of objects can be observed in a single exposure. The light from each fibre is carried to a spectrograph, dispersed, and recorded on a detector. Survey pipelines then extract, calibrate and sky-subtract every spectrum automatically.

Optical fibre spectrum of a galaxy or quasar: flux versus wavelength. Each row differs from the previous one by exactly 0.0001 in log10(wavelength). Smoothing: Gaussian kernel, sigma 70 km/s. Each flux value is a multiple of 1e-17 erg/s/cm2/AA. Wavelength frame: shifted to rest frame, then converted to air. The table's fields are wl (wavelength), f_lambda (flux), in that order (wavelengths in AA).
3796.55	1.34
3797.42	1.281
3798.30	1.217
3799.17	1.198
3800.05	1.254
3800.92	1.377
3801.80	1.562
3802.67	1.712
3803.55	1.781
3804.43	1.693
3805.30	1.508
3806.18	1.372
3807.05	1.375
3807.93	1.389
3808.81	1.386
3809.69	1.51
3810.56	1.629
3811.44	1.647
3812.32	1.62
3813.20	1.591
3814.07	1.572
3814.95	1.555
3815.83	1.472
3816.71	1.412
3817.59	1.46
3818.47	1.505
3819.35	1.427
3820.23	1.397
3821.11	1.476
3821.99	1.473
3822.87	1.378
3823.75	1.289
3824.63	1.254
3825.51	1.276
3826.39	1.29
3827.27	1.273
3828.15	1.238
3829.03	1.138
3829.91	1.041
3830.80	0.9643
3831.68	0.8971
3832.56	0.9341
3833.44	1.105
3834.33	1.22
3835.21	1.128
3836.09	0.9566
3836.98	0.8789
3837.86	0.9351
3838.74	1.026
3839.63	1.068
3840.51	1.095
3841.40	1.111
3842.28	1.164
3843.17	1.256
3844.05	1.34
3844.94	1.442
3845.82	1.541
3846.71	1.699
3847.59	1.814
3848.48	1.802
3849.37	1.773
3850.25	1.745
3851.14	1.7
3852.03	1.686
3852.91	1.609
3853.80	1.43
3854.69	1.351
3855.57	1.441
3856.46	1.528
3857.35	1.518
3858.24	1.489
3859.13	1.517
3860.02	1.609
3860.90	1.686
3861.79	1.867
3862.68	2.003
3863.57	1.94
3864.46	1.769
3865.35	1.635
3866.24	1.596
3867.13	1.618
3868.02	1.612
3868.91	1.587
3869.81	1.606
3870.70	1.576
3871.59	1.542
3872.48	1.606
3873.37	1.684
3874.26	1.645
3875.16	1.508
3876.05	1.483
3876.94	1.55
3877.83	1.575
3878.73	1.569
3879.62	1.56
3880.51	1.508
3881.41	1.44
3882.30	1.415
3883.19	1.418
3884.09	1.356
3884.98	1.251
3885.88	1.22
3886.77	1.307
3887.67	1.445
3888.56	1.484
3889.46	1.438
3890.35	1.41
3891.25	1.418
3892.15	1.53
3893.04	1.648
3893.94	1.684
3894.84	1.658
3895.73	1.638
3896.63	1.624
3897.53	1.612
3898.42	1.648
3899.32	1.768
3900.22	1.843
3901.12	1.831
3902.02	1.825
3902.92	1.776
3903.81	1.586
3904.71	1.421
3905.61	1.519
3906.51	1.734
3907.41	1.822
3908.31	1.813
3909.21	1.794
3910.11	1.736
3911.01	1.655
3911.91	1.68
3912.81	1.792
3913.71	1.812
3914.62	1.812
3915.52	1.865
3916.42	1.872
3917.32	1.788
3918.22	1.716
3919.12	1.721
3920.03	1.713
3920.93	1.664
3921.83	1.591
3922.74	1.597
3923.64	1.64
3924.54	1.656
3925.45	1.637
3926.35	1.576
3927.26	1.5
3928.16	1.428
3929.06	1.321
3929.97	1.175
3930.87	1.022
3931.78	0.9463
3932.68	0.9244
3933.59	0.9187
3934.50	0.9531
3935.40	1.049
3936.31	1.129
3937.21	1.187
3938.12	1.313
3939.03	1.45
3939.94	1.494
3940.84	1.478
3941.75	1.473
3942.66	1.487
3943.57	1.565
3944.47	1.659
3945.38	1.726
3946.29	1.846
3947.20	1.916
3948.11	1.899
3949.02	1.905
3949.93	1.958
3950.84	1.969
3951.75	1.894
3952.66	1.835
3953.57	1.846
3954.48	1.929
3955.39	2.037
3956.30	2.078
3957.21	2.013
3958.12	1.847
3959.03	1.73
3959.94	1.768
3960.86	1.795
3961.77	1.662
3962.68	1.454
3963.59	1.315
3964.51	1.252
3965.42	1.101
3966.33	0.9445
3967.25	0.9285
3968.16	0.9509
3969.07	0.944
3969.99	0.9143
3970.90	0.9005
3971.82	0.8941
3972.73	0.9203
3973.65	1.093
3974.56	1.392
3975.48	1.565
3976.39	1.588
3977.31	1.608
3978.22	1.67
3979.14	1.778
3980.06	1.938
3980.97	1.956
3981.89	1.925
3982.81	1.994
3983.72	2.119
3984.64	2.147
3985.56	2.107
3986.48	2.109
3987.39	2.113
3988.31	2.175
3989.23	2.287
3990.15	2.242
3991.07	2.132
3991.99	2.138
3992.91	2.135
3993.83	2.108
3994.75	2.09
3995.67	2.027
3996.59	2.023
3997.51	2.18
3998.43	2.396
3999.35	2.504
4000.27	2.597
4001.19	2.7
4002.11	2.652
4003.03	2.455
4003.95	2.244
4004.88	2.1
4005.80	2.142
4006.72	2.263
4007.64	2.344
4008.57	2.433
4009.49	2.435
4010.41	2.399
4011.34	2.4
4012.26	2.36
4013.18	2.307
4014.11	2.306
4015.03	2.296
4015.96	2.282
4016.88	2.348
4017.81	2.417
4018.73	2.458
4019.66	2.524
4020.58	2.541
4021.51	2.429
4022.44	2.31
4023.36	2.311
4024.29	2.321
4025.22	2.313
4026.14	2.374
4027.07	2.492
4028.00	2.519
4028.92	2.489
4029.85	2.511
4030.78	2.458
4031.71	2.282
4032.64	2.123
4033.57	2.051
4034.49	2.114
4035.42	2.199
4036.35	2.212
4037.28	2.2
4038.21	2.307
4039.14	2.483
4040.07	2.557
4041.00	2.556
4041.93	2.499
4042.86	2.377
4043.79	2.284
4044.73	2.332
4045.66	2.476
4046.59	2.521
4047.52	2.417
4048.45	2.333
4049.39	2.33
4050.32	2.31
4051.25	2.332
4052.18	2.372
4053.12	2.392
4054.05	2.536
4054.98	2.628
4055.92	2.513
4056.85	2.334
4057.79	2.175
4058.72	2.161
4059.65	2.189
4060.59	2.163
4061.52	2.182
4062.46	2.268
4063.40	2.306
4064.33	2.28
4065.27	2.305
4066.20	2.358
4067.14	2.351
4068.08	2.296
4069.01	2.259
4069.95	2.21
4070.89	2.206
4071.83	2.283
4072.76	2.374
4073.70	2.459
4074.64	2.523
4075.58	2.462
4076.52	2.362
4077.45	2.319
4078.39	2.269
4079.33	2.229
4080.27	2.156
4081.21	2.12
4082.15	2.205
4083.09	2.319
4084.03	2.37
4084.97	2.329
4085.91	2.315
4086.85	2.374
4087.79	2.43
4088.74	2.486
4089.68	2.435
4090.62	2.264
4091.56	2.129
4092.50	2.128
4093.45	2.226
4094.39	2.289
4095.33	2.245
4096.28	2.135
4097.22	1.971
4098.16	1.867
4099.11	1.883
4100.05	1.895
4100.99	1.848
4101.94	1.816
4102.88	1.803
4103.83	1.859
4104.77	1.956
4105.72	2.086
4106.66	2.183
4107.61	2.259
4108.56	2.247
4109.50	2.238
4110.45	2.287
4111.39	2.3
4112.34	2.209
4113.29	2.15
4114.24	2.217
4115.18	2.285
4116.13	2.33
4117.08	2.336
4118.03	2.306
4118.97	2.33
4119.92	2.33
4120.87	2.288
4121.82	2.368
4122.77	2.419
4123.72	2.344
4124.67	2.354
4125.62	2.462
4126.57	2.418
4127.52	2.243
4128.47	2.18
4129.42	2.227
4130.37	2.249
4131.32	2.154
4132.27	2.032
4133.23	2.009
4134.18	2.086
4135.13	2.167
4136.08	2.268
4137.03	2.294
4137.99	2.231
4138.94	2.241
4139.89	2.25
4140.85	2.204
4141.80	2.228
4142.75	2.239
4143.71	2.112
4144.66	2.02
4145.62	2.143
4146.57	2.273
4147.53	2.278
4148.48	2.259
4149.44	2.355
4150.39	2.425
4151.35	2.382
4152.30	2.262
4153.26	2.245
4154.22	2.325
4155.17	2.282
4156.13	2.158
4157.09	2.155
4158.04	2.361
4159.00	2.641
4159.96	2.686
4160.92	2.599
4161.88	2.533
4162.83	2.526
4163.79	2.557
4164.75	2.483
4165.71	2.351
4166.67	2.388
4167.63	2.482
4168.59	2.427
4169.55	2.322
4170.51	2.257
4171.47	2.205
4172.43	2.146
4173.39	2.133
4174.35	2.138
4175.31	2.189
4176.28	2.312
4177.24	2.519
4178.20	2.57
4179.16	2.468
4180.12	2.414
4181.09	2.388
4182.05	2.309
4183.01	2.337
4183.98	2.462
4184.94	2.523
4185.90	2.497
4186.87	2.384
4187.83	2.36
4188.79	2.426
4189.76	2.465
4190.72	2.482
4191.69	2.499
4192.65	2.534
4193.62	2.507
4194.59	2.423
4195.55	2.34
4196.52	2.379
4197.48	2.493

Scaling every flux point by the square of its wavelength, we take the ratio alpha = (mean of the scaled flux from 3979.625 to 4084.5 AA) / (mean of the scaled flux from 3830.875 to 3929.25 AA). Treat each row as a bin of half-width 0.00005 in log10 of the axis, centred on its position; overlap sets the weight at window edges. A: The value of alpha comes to 1.61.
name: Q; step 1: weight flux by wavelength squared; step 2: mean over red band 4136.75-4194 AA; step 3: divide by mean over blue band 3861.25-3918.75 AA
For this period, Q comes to 1.66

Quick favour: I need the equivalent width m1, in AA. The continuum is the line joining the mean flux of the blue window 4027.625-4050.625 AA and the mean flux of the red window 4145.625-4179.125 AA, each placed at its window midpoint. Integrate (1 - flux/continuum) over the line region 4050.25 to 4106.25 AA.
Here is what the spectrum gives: 2.8 AA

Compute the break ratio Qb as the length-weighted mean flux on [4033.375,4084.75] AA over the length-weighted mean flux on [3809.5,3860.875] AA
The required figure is 1.69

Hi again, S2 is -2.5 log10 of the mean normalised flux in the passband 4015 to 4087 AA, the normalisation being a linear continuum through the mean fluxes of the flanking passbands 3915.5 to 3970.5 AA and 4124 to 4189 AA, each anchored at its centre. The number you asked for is -0.22 mag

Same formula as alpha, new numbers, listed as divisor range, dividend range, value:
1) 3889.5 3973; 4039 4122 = 1.58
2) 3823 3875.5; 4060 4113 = 1.75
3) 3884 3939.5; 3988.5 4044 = 1.61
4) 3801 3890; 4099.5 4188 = 1.82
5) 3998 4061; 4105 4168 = 1.02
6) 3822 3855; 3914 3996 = 1.33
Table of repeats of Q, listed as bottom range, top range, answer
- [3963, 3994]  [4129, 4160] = 1.50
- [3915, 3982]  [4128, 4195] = 1.71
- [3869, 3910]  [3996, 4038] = 1.59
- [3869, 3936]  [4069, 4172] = 1.63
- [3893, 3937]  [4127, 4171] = 1.64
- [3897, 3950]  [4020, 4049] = 1.59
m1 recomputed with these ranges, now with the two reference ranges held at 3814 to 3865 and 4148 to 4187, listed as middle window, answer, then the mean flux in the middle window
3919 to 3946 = 4.43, 1.4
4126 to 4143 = 0.53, 2.21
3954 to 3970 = 2.38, 1.5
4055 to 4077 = -2.53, 2.31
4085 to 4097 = -0.76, 2.28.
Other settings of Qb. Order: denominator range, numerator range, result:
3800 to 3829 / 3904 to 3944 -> 1.04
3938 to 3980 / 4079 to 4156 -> 1.44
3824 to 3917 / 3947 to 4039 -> 1.34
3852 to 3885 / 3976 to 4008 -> 1.36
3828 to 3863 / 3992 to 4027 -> 1.71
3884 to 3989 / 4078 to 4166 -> 1.42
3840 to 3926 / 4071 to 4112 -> 1.38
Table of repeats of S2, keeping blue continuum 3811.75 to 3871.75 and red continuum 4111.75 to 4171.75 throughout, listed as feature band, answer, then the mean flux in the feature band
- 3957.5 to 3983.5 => 0.249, 1.43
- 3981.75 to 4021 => -0.203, 2.28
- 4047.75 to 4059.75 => -0.157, 2.36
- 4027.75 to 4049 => -0.180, 2.36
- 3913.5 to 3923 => -0.059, 1.74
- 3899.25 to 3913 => -0.071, 1.72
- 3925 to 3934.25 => 0.332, 1.24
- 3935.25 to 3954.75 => 0.056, 1.64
